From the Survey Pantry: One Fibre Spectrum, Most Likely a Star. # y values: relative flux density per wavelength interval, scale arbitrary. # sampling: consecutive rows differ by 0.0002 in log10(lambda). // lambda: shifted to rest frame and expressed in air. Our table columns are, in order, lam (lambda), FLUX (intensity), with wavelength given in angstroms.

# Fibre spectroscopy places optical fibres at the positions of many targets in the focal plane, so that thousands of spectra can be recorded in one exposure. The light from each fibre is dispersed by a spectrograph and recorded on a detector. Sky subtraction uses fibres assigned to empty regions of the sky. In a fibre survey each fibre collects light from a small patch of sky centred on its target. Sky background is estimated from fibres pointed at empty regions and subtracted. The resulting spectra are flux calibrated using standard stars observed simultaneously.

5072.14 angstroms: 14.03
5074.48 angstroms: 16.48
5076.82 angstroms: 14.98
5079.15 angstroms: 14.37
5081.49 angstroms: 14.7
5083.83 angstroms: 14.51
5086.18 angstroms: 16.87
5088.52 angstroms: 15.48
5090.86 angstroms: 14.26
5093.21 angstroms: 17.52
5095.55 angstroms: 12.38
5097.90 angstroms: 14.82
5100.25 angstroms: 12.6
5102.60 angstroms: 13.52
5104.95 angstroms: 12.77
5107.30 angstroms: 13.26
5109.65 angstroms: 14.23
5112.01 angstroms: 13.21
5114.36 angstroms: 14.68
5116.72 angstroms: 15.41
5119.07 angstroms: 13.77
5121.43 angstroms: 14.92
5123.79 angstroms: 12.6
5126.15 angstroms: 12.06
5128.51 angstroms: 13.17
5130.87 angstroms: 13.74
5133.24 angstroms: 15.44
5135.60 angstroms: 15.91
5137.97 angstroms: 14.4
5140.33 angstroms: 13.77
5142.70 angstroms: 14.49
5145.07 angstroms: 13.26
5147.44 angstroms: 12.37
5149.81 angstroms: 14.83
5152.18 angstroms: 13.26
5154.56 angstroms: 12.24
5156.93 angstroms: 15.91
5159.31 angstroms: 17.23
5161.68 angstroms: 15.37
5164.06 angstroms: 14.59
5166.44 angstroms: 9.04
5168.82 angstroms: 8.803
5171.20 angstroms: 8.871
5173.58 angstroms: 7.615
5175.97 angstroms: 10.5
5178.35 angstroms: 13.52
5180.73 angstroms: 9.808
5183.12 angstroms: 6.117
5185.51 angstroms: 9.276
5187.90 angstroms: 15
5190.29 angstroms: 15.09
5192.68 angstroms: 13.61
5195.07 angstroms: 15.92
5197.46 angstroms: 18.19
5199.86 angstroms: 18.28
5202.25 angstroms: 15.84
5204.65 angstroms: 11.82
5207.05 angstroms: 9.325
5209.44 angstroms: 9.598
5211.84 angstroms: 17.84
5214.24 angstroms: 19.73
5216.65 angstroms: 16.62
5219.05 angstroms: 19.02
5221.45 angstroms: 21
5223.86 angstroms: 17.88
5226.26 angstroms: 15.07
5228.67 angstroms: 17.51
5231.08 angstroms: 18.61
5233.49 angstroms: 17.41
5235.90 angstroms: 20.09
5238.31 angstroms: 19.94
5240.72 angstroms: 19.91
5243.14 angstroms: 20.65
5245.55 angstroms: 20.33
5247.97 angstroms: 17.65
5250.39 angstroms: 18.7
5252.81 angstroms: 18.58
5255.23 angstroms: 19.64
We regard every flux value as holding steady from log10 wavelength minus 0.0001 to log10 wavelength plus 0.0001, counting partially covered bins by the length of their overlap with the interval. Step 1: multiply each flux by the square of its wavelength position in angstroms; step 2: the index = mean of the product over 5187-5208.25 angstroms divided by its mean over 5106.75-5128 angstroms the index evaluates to 1.11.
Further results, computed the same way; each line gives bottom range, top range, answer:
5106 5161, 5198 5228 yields 1.18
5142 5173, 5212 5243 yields 1.48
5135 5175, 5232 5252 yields 1.54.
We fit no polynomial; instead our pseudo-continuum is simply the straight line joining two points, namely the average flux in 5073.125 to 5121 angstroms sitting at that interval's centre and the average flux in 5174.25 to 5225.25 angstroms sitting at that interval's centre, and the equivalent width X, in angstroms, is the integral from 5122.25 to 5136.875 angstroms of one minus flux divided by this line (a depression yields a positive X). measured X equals 0.6 angstroms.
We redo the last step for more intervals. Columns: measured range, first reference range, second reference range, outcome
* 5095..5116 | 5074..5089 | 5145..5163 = 1.97 angstroms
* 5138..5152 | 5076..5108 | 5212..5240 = 1.98 angstroms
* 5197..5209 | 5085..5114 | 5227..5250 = 2.44 angstroms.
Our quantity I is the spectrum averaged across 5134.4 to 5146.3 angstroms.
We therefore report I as 14.4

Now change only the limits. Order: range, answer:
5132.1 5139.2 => 15.3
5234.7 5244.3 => 20.1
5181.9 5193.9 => 11.8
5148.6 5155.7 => 13.4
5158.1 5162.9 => 16.3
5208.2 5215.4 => 15.7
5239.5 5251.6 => 19.4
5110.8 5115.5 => 13.9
